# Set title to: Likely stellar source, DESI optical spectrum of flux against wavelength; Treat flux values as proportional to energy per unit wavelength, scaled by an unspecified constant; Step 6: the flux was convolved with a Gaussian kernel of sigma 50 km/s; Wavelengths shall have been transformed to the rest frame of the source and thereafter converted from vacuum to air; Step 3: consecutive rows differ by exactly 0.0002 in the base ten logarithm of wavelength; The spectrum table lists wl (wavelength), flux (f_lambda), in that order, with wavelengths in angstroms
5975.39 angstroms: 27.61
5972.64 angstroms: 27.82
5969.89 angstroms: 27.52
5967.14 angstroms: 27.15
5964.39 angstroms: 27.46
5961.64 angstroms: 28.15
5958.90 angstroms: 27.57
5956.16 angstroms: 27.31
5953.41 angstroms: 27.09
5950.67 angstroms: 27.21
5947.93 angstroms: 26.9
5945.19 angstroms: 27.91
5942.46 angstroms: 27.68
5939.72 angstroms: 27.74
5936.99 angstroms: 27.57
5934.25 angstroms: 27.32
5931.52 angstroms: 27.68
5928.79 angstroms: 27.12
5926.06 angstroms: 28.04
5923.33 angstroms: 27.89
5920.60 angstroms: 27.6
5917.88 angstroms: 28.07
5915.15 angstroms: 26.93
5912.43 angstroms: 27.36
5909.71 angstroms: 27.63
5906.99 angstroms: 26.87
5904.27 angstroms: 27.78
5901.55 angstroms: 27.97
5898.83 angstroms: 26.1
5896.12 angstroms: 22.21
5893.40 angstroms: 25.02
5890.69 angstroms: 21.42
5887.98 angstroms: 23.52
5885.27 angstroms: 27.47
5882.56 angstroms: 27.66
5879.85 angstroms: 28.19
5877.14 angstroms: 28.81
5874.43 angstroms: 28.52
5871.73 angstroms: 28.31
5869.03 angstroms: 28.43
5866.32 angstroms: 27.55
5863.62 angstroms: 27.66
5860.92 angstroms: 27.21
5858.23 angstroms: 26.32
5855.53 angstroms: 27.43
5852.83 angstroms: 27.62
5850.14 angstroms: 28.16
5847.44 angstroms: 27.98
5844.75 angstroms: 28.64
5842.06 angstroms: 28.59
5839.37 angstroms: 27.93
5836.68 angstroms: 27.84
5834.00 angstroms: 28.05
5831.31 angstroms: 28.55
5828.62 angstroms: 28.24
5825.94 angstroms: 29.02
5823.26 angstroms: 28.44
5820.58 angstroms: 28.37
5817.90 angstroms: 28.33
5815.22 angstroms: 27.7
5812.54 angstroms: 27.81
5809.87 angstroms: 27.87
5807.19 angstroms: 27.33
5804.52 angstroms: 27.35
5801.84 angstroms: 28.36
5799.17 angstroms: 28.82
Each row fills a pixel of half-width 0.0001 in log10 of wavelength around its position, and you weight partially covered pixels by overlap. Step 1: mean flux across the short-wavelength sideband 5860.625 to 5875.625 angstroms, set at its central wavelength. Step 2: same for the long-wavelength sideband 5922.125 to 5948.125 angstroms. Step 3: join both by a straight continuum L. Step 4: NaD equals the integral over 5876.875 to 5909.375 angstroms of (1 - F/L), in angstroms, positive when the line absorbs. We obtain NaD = 2.11 angstroms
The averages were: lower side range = 28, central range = 26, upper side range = 27.6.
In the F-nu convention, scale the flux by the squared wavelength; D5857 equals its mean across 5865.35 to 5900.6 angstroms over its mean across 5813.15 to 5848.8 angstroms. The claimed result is 0.95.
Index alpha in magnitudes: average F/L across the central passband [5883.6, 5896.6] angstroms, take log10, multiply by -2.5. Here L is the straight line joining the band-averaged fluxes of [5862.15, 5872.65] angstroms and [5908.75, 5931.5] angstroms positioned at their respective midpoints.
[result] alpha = 0.15 mag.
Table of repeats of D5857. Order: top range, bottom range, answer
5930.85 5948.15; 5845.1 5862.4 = 1.03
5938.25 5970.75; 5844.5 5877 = 1.02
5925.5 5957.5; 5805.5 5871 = 1.02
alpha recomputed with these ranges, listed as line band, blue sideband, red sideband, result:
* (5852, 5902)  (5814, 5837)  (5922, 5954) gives 0.05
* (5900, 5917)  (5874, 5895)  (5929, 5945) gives -0.02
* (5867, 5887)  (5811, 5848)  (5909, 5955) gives -0.01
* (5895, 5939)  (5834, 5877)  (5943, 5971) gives 0.02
